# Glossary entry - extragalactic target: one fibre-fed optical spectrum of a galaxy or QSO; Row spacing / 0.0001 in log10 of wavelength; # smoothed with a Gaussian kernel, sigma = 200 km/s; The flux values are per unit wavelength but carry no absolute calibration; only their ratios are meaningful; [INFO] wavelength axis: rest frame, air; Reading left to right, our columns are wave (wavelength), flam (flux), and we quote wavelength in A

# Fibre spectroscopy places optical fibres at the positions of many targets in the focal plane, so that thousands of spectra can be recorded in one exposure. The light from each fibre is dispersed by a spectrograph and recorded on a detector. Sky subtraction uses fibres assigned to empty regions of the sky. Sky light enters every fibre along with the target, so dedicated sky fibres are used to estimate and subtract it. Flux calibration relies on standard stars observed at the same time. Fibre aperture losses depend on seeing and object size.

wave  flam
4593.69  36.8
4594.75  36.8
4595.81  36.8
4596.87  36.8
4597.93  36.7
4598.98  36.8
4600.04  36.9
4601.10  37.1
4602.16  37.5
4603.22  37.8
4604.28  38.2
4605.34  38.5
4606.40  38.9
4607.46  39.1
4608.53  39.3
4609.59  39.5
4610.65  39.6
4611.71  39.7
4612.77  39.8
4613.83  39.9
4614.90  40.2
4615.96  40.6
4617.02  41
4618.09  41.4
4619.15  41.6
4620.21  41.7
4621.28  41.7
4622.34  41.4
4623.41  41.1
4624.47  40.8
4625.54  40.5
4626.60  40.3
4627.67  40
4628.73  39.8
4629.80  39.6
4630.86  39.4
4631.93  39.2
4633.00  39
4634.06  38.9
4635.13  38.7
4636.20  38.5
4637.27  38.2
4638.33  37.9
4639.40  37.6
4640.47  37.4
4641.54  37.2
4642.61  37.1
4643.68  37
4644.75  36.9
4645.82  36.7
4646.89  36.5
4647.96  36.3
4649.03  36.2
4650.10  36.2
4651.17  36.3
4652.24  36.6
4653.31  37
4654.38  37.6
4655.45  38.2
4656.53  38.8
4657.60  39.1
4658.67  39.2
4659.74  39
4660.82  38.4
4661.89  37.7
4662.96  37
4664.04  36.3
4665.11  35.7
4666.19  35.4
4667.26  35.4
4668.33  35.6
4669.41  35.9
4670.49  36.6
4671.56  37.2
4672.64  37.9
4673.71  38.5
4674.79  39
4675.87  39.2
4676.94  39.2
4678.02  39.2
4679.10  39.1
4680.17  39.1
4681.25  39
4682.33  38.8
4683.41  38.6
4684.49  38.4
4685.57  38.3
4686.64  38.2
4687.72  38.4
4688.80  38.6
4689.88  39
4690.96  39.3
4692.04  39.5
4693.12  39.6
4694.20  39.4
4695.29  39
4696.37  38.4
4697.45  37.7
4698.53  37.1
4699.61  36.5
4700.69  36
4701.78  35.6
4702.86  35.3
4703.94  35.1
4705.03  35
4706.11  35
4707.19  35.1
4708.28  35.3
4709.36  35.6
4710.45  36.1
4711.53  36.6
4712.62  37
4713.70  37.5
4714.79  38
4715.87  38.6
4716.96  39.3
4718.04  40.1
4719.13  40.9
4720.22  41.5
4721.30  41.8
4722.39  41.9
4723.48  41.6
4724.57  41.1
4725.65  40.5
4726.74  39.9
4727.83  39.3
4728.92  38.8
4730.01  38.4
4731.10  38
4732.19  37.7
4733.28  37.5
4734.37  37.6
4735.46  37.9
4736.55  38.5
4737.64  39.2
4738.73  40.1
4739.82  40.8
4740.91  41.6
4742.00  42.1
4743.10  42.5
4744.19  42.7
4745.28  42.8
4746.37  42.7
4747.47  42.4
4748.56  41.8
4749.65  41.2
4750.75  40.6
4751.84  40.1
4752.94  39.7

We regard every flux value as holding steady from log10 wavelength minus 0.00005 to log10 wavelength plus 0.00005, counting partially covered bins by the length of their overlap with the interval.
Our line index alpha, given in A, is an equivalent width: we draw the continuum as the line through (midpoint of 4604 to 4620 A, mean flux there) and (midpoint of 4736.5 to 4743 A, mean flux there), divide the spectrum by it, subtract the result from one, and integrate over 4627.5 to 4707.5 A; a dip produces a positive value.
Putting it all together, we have 5.0 A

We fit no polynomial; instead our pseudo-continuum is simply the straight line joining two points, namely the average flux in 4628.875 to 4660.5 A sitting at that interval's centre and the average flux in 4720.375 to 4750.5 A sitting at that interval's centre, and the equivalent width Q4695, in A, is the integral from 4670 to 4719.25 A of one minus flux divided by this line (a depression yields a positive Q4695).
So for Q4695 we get 1.8 A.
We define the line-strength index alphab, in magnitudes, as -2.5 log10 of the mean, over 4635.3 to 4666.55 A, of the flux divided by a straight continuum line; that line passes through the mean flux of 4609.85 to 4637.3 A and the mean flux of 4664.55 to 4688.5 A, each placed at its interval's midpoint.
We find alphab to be 0.05 mag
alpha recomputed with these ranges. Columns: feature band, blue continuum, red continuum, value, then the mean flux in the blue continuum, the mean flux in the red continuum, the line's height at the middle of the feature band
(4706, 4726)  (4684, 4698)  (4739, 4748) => 0.8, 38.8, 42.1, 40.4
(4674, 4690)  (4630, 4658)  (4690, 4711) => -0.7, 37.7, 36.9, 37.2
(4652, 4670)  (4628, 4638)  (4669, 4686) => 0.7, 39.1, 38.4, 38.6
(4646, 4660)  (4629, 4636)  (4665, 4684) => 0.4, 39.1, 37.8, 38.5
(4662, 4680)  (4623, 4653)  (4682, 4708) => 0.2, 38.2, 37.5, 37.8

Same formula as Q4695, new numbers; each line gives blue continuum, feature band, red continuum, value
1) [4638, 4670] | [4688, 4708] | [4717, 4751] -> 0.83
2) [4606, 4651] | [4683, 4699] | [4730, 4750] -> 0.46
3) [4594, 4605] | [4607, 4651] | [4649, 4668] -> -2.22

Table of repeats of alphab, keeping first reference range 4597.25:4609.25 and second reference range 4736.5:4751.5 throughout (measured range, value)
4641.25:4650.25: 0.066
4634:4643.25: 0.026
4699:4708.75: 0.143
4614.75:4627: -0.075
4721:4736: 0.045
